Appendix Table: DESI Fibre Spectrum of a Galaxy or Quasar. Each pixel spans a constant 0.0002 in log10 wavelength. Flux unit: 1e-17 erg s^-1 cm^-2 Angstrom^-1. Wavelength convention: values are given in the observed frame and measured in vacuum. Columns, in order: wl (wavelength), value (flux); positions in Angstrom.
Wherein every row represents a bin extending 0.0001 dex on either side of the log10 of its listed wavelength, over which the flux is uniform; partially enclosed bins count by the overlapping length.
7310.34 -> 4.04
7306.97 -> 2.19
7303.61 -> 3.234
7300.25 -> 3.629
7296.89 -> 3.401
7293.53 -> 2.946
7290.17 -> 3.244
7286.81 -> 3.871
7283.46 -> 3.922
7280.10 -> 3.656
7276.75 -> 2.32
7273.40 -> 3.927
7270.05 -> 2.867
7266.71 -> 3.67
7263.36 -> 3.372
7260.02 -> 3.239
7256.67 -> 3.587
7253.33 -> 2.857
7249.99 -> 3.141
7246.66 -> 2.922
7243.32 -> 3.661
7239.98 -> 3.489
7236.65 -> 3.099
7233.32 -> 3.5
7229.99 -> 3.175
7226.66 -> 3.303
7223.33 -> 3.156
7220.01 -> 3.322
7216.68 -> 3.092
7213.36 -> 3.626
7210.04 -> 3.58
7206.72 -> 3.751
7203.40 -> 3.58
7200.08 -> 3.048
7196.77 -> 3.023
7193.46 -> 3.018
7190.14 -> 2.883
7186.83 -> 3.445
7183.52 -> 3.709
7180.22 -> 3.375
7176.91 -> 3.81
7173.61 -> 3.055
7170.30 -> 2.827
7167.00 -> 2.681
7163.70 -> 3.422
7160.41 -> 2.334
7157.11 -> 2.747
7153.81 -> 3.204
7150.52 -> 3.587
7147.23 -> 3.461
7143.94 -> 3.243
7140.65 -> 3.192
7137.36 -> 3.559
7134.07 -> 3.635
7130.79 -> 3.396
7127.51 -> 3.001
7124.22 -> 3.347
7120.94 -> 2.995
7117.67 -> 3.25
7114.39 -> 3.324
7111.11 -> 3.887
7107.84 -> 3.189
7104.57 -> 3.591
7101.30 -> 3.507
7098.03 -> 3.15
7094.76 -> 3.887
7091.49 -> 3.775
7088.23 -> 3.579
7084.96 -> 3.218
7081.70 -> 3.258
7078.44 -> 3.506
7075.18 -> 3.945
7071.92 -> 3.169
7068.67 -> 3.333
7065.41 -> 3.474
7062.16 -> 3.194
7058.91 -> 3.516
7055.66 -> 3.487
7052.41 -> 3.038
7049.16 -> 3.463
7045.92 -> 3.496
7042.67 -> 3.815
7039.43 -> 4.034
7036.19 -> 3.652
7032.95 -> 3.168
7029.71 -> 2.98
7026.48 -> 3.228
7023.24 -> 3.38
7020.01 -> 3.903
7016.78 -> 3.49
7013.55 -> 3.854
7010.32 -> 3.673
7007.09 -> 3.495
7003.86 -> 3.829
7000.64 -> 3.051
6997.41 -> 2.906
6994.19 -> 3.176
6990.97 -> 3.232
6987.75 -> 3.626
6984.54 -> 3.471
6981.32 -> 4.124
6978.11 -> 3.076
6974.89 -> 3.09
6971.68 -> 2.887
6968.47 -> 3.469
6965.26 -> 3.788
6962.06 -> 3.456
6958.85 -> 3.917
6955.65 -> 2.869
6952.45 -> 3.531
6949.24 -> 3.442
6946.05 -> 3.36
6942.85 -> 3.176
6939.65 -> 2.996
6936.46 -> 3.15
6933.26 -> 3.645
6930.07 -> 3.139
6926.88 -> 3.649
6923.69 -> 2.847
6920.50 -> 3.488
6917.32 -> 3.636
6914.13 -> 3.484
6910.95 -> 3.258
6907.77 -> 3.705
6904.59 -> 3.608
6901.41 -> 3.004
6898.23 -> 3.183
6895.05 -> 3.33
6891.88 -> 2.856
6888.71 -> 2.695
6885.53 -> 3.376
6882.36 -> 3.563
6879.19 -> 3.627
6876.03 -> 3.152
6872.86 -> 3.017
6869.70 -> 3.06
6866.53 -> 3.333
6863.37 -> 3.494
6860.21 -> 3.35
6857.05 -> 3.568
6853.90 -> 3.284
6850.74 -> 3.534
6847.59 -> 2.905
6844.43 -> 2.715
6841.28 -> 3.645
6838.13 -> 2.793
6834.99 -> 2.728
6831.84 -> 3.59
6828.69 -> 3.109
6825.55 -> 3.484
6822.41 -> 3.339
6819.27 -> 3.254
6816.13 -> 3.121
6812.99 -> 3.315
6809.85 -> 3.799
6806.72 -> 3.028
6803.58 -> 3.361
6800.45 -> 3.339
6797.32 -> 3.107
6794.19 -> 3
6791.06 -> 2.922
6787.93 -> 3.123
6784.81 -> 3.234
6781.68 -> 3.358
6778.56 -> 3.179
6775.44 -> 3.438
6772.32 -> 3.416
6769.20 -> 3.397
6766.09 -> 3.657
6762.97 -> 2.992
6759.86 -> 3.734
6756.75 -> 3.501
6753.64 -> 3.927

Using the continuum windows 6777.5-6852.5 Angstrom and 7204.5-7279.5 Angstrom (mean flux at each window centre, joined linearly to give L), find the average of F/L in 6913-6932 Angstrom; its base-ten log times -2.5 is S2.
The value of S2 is -0.05 mag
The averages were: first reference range 3.21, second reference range 3.31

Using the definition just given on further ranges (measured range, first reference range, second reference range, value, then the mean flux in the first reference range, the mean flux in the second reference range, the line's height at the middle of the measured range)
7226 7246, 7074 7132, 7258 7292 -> 0.020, 3.43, 3.41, 3.41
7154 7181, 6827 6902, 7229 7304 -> 0.095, 3.21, 3.34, 3.31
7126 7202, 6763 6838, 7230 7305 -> 0.039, 3.26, 3.34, 3.32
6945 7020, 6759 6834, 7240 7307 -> -0.043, 3.3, 3.31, 3.3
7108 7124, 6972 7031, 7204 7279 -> 0.005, 3.41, 3.31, 3.36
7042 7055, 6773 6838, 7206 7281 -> -0.049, 3.23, 3.31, 3.28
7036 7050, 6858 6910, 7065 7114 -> -0.081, 3.28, 3.49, 3.44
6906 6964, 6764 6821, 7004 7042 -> 0.022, 3.28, 3.55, 3.45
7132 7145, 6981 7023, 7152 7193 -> -0.070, 3.5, 3.12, 3.2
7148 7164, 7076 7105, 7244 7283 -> 0.122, 3.5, 3.26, 3.41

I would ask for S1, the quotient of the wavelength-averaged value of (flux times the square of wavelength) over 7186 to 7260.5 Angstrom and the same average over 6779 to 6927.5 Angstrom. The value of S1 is 1.1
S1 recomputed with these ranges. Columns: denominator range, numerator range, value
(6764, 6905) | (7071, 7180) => 1.11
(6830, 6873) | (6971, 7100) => 1.13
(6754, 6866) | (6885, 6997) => 1.05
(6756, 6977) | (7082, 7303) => 1.11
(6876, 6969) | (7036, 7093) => 1.09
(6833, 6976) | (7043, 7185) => 1.08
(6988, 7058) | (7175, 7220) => 1.03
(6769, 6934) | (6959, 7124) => 1.11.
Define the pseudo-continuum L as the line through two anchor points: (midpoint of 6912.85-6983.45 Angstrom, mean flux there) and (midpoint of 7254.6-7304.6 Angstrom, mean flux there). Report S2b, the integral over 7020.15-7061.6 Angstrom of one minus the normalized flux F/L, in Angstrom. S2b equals -0.9 Angstrom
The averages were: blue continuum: 3.37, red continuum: 3.39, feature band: 3.45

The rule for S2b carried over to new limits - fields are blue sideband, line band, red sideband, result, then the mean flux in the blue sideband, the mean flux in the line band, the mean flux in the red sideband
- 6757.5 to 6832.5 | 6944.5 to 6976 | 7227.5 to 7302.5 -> -0.7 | 3.3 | 3.39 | 3.34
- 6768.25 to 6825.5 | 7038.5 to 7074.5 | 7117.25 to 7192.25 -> -2.5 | 3.27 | 3.46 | 3.22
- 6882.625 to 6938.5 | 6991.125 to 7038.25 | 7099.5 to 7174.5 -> -2.0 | 3.3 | 3.41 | 3.24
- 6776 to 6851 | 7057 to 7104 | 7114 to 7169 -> -4.0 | 3.2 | 3.47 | 3.19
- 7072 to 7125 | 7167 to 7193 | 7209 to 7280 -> 0.9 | 3.46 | 3.25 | 3.29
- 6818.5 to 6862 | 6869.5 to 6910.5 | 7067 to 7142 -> 0.3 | 3.24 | 3.25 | 3.42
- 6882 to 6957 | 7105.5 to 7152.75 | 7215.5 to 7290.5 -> -0.7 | 3.29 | 3.36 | 3.32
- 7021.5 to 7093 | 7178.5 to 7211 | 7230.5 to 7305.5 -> 0.4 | 3.44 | 3.34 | 3.34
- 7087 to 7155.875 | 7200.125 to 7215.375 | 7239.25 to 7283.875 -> -1.0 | 3.41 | 3.56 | 3.31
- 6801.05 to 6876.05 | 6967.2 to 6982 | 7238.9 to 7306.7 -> 0.0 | 3.25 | 3.28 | 3.32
